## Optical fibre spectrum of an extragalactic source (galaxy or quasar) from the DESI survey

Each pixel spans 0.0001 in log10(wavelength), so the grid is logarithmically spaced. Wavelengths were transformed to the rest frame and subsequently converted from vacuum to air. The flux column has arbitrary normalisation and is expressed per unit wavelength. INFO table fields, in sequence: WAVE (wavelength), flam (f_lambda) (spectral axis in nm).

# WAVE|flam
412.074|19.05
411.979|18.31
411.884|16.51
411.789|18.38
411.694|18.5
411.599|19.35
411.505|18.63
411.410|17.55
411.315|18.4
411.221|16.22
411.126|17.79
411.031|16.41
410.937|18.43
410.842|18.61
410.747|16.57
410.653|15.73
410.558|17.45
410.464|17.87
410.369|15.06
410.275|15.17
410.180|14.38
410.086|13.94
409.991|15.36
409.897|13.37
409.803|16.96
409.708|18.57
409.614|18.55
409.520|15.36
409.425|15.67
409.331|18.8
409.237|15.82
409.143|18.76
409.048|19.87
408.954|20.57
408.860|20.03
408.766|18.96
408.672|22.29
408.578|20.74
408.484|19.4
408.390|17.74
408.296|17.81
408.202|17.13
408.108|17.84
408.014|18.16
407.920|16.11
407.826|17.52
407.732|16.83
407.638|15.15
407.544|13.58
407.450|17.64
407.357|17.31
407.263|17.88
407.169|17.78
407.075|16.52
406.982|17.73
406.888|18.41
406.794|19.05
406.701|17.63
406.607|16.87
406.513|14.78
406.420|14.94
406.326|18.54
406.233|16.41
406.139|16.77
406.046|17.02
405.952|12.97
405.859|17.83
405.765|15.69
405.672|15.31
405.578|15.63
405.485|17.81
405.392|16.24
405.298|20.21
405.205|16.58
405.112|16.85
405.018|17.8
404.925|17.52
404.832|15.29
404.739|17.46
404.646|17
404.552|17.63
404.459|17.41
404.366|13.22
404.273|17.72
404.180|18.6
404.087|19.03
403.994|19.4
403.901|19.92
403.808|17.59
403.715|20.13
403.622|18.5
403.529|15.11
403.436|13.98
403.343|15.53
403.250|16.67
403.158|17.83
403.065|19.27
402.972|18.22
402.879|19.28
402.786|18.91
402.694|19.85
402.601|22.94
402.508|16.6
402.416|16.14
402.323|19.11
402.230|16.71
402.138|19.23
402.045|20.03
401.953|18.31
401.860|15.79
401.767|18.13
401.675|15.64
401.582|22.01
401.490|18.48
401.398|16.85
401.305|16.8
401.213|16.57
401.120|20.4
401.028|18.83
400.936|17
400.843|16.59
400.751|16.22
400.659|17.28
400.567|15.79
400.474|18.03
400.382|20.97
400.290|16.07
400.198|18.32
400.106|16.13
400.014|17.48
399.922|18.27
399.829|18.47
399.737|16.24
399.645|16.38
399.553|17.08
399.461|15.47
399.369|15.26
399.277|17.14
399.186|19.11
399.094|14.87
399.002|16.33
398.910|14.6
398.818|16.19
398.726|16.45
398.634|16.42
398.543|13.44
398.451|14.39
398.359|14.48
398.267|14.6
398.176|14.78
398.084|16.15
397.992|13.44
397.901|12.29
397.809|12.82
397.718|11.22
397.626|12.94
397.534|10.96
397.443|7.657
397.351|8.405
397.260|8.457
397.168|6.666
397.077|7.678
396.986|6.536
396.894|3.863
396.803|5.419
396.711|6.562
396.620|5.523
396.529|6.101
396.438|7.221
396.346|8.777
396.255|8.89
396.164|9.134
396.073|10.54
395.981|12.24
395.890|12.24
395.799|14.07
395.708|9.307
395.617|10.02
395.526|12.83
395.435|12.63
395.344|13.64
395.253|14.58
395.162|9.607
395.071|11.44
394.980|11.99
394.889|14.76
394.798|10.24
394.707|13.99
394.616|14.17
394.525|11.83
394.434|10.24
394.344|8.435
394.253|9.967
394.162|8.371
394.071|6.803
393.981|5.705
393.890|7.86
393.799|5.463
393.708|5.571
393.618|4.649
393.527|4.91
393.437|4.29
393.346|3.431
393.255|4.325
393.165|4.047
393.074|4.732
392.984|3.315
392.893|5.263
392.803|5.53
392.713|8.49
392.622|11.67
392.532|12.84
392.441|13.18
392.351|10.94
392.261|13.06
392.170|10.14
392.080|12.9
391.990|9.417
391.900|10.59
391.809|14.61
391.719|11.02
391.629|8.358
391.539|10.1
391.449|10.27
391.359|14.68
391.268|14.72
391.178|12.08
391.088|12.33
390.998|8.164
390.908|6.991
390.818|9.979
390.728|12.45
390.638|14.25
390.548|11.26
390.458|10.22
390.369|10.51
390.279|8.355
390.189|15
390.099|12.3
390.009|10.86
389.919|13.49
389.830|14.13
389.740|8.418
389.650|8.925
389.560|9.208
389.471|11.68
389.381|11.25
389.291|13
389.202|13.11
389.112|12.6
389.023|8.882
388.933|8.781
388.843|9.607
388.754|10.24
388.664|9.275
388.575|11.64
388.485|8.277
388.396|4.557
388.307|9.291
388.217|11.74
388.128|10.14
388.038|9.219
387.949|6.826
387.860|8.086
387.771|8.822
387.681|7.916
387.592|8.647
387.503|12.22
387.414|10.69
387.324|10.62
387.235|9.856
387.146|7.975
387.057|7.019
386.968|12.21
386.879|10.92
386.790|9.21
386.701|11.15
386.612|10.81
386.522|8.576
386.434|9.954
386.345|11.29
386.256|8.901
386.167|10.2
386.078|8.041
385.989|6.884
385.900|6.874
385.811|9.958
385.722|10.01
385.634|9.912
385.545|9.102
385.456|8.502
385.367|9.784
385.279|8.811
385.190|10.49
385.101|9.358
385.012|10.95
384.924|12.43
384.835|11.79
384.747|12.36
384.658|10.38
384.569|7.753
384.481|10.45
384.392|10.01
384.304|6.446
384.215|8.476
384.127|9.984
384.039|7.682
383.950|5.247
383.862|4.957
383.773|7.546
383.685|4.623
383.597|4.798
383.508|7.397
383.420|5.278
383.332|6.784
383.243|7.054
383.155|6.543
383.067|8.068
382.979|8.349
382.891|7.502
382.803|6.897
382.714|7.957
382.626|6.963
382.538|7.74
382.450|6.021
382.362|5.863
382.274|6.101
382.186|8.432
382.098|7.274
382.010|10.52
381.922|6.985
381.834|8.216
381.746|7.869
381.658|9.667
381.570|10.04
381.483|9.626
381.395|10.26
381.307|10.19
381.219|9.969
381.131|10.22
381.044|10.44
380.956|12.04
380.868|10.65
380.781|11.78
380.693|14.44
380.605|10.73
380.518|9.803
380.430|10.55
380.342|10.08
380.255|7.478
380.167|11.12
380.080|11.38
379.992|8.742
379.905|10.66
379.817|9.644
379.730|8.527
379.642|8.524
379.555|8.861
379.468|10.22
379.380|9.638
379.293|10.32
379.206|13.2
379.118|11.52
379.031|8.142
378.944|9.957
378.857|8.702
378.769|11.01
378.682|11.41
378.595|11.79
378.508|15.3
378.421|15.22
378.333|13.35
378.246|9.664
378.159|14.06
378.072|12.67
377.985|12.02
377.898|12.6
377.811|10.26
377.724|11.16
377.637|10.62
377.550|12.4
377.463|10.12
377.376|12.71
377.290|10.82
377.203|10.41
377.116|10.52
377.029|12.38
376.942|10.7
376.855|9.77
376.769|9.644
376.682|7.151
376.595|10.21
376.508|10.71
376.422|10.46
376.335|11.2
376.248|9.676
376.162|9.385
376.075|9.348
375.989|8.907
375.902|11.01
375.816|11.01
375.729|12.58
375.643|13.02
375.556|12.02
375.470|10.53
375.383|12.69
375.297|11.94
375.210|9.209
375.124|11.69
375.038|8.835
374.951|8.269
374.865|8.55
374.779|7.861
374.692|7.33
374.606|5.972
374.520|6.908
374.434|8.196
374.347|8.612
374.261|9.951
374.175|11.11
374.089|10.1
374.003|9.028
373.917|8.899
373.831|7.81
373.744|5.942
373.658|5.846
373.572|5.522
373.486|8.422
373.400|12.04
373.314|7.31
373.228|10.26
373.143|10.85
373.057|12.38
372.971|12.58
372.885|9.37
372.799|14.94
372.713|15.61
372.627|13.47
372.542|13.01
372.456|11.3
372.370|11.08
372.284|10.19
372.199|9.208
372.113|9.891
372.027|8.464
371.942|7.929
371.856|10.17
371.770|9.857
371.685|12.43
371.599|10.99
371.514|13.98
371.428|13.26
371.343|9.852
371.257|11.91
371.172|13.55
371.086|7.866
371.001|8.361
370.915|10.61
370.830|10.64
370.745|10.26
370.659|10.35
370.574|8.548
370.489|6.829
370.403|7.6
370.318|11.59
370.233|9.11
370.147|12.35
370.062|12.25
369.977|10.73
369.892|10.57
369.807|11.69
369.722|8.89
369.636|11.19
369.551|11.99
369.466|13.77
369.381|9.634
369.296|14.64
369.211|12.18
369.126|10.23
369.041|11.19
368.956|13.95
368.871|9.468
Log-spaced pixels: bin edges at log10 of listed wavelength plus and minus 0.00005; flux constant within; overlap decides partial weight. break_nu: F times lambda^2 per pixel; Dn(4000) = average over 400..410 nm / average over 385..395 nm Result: 1.9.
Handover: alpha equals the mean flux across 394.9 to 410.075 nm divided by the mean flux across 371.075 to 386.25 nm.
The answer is 1.6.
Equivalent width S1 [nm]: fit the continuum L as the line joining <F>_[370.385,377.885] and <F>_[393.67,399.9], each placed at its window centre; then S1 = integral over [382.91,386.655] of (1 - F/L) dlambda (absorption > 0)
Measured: 0.77 nm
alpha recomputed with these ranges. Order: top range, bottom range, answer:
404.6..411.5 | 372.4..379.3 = 1.63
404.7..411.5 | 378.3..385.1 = 1.85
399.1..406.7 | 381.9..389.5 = 1.95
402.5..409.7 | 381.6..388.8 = 2.02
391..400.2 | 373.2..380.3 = 1.09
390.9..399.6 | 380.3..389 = 1.18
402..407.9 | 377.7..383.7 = 1.81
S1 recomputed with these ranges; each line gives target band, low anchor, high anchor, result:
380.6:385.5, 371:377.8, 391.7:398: 0.58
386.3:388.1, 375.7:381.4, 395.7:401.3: 0.35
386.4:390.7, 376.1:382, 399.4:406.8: 0.99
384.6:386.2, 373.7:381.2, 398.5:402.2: 0.38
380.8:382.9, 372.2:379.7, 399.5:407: 0.57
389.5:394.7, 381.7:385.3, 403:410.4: 0.78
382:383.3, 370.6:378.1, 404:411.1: 0.51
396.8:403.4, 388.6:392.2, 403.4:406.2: -0.22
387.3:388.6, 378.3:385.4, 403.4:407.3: 0.24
